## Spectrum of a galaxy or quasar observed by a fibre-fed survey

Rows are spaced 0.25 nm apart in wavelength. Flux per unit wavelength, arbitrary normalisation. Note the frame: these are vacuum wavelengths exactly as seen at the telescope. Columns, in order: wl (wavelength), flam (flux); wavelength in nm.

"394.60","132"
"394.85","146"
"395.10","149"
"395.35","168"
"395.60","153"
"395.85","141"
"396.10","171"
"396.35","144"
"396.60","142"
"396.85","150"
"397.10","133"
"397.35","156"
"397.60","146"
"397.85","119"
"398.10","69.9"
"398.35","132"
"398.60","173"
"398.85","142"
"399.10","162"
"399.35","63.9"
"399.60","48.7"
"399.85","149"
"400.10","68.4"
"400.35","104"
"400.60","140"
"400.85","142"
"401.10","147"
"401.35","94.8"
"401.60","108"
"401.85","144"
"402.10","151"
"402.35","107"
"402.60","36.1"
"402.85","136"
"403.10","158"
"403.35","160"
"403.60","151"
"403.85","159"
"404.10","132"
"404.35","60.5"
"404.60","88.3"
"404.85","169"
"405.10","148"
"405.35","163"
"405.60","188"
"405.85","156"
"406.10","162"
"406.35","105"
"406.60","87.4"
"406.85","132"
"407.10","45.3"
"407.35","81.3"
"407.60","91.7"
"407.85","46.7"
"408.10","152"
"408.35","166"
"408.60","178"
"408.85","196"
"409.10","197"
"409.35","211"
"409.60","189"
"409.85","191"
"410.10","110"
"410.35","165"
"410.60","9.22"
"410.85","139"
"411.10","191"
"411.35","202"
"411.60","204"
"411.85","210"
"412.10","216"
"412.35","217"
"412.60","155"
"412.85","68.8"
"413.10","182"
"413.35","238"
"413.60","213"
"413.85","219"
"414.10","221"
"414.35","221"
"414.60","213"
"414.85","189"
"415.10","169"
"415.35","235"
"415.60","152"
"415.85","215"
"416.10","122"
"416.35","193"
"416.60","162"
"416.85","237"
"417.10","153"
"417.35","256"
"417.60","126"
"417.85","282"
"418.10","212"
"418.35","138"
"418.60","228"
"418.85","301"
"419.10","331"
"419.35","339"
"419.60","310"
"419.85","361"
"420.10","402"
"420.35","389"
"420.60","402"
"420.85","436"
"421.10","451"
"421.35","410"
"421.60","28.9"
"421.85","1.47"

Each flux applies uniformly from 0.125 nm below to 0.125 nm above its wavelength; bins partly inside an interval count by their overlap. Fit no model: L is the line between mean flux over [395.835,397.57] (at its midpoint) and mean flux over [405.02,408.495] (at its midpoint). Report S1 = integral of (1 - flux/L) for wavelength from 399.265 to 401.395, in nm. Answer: 0.480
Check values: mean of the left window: 148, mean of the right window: 123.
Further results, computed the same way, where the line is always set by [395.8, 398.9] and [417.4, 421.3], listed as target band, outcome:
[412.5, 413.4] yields 0.37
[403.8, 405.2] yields 0.52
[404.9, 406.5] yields 0.41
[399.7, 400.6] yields 0.29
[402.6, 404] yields 0.34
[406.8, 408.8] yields 0.98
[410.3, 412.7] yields 0.78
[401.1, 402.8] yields 0.63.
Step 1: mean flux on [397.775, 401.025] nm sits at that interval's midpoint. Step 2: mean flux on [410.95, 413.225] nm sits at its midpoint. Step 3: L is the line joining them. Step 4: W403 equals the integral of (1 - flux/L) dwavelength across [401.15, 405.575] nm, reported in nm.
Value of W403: 0.27 nm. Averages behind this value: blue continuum 117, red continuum 182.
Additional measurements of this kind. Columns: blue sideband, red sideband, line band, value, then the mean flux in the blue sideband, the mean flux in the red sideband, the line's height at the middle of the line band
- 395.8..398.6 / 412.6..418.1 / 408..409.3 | -0.05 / 138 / 193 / 173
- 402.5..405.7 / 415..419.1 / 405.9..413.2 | 0.72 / 135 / 203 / 164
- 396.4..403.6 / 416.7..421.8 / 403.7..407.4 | 0.95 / 125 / 285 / 171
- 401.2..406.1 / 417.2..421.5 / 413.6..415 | 0.24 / 133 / 313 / 255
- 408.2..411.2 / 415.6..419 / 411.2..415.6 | -0.40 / 162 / 201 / 181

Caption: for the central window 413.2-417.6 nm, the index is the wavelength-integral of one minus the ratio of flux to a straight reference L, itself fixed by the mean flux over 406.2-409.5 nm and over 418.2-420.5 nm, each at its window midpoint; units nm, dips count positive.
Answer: 0.86 nm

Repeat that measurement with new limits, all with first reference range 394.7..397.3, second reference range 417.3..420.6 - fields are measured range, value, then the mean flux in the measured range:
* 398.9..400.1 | 0.466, 104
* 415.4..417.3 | 0.632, 182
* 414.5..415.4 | 0.223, 198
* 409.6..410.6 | 0.396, 141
